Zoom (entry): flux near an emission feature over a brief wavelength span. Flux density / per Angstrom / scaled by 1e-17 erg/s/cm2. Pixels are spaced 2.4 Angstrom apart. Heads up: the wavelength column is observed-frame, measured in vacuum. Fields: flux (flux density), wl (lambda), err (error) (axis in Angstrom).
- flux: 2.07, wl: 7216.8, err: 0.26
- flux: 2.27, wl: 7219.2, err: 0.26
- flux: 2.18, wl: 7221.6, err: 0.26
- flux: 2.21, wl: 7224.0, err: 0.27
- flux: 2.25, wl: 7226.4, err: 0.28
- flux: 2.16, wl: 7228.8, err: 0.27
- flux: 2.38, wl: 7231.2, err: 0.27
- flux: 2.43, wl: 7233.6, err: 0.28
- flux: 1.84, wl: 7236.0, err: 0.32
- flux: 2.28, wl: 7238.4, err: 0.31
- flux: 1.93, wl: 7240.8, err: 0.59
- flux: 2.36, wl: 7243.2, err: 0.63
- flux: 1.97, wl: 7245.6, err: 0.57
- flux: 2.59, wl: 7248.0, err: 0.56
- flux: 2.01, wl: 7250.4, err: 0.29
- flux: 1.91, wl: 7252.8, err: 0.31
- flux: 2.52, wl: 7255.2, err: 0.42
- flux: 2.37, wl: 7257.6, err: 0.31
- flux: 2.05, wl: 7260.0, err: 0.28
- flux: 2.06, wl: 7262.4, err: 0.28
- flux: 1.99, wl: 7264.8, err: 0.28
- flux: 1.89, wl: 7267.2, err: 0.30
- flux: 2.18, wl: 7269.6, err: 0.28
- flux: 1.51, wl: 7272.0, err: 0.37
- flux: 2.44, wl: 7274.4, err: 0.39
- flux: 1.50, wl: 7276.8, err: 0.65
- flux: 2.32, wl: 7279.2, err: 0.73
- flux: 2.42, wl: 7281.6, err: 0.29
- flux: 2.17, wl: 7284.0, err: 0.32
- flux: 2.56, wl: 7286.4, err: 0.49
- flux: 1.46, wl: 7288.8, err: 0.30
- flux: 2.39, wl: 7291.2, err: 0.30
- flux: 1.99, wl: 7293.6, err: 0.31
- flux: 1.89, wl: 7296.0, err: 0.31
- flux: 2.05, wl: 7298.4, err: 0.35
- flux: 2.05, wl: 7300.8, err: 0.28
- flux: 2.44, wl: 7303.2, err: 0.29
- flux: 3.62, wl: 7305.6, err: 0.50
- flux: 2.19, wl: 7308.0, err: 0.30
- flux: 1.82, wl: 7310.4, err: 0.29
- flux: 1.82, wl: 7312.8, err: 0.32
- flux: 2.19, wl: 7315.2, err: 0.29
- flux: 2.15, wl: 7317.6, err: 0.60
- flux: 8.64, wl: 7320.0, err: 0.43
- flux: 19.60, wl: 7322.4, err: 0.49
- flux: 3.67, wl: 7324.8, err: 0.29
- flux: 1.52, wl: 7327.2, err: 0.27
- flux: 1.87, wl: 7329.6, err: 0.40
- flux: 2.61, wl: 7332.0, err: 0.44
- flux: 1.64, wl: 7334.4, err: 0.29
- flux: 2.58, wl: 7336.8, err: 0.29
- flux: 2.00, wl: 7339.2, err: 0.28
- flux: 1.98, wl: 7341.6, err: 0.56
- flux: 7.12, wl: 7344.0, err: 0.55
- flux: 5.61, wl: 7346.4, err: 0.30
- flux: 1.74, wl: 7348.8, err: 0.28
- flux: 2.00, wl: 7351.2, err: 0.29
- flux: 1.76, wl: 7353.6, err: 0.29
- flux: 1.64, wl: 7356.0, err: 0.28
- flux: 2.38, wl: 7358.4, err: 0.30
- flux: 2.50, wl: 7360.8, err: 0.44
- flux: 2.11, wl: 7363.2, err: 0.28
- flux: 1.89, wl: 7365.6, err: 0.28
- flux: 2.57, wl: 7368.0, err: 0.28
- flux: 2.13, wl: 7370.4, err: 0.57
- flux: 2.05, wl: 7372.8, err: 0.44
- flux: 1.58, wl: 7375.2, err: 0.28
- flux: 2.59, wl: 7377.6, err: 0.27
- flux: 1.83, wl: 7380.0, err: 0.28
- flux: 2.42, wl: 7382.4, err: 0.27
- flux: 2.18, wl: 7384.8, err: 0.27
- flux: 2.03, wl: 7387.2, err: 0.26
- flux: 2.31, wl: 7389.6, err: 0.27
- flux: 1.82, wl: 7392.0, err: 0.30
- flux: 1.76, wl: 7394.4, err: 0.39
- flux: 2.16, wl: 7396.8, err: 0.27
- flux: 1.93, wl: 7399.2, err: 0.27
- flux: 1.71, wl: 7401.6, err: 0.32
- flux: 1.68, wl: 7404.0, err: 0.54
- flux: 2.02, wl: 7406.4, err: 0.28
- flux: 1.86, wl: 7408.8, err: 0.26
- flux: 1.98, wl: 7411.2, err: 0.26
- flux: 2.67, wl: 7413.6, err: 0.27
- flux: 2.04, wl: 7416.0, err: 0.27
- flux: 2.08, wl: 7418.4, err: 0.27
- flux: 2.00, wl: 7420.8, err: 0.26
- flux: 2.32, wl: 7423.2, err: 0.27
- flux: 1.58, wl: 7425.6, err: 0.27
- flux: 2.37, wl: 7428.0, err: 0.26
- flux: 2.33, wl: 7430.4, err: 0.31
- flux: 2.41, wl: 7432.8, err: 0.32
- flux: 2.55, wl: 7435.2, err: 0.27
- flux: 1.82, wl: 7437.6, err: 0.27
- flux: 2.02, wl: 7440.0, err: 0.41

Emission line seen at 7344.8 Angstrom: [N II]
